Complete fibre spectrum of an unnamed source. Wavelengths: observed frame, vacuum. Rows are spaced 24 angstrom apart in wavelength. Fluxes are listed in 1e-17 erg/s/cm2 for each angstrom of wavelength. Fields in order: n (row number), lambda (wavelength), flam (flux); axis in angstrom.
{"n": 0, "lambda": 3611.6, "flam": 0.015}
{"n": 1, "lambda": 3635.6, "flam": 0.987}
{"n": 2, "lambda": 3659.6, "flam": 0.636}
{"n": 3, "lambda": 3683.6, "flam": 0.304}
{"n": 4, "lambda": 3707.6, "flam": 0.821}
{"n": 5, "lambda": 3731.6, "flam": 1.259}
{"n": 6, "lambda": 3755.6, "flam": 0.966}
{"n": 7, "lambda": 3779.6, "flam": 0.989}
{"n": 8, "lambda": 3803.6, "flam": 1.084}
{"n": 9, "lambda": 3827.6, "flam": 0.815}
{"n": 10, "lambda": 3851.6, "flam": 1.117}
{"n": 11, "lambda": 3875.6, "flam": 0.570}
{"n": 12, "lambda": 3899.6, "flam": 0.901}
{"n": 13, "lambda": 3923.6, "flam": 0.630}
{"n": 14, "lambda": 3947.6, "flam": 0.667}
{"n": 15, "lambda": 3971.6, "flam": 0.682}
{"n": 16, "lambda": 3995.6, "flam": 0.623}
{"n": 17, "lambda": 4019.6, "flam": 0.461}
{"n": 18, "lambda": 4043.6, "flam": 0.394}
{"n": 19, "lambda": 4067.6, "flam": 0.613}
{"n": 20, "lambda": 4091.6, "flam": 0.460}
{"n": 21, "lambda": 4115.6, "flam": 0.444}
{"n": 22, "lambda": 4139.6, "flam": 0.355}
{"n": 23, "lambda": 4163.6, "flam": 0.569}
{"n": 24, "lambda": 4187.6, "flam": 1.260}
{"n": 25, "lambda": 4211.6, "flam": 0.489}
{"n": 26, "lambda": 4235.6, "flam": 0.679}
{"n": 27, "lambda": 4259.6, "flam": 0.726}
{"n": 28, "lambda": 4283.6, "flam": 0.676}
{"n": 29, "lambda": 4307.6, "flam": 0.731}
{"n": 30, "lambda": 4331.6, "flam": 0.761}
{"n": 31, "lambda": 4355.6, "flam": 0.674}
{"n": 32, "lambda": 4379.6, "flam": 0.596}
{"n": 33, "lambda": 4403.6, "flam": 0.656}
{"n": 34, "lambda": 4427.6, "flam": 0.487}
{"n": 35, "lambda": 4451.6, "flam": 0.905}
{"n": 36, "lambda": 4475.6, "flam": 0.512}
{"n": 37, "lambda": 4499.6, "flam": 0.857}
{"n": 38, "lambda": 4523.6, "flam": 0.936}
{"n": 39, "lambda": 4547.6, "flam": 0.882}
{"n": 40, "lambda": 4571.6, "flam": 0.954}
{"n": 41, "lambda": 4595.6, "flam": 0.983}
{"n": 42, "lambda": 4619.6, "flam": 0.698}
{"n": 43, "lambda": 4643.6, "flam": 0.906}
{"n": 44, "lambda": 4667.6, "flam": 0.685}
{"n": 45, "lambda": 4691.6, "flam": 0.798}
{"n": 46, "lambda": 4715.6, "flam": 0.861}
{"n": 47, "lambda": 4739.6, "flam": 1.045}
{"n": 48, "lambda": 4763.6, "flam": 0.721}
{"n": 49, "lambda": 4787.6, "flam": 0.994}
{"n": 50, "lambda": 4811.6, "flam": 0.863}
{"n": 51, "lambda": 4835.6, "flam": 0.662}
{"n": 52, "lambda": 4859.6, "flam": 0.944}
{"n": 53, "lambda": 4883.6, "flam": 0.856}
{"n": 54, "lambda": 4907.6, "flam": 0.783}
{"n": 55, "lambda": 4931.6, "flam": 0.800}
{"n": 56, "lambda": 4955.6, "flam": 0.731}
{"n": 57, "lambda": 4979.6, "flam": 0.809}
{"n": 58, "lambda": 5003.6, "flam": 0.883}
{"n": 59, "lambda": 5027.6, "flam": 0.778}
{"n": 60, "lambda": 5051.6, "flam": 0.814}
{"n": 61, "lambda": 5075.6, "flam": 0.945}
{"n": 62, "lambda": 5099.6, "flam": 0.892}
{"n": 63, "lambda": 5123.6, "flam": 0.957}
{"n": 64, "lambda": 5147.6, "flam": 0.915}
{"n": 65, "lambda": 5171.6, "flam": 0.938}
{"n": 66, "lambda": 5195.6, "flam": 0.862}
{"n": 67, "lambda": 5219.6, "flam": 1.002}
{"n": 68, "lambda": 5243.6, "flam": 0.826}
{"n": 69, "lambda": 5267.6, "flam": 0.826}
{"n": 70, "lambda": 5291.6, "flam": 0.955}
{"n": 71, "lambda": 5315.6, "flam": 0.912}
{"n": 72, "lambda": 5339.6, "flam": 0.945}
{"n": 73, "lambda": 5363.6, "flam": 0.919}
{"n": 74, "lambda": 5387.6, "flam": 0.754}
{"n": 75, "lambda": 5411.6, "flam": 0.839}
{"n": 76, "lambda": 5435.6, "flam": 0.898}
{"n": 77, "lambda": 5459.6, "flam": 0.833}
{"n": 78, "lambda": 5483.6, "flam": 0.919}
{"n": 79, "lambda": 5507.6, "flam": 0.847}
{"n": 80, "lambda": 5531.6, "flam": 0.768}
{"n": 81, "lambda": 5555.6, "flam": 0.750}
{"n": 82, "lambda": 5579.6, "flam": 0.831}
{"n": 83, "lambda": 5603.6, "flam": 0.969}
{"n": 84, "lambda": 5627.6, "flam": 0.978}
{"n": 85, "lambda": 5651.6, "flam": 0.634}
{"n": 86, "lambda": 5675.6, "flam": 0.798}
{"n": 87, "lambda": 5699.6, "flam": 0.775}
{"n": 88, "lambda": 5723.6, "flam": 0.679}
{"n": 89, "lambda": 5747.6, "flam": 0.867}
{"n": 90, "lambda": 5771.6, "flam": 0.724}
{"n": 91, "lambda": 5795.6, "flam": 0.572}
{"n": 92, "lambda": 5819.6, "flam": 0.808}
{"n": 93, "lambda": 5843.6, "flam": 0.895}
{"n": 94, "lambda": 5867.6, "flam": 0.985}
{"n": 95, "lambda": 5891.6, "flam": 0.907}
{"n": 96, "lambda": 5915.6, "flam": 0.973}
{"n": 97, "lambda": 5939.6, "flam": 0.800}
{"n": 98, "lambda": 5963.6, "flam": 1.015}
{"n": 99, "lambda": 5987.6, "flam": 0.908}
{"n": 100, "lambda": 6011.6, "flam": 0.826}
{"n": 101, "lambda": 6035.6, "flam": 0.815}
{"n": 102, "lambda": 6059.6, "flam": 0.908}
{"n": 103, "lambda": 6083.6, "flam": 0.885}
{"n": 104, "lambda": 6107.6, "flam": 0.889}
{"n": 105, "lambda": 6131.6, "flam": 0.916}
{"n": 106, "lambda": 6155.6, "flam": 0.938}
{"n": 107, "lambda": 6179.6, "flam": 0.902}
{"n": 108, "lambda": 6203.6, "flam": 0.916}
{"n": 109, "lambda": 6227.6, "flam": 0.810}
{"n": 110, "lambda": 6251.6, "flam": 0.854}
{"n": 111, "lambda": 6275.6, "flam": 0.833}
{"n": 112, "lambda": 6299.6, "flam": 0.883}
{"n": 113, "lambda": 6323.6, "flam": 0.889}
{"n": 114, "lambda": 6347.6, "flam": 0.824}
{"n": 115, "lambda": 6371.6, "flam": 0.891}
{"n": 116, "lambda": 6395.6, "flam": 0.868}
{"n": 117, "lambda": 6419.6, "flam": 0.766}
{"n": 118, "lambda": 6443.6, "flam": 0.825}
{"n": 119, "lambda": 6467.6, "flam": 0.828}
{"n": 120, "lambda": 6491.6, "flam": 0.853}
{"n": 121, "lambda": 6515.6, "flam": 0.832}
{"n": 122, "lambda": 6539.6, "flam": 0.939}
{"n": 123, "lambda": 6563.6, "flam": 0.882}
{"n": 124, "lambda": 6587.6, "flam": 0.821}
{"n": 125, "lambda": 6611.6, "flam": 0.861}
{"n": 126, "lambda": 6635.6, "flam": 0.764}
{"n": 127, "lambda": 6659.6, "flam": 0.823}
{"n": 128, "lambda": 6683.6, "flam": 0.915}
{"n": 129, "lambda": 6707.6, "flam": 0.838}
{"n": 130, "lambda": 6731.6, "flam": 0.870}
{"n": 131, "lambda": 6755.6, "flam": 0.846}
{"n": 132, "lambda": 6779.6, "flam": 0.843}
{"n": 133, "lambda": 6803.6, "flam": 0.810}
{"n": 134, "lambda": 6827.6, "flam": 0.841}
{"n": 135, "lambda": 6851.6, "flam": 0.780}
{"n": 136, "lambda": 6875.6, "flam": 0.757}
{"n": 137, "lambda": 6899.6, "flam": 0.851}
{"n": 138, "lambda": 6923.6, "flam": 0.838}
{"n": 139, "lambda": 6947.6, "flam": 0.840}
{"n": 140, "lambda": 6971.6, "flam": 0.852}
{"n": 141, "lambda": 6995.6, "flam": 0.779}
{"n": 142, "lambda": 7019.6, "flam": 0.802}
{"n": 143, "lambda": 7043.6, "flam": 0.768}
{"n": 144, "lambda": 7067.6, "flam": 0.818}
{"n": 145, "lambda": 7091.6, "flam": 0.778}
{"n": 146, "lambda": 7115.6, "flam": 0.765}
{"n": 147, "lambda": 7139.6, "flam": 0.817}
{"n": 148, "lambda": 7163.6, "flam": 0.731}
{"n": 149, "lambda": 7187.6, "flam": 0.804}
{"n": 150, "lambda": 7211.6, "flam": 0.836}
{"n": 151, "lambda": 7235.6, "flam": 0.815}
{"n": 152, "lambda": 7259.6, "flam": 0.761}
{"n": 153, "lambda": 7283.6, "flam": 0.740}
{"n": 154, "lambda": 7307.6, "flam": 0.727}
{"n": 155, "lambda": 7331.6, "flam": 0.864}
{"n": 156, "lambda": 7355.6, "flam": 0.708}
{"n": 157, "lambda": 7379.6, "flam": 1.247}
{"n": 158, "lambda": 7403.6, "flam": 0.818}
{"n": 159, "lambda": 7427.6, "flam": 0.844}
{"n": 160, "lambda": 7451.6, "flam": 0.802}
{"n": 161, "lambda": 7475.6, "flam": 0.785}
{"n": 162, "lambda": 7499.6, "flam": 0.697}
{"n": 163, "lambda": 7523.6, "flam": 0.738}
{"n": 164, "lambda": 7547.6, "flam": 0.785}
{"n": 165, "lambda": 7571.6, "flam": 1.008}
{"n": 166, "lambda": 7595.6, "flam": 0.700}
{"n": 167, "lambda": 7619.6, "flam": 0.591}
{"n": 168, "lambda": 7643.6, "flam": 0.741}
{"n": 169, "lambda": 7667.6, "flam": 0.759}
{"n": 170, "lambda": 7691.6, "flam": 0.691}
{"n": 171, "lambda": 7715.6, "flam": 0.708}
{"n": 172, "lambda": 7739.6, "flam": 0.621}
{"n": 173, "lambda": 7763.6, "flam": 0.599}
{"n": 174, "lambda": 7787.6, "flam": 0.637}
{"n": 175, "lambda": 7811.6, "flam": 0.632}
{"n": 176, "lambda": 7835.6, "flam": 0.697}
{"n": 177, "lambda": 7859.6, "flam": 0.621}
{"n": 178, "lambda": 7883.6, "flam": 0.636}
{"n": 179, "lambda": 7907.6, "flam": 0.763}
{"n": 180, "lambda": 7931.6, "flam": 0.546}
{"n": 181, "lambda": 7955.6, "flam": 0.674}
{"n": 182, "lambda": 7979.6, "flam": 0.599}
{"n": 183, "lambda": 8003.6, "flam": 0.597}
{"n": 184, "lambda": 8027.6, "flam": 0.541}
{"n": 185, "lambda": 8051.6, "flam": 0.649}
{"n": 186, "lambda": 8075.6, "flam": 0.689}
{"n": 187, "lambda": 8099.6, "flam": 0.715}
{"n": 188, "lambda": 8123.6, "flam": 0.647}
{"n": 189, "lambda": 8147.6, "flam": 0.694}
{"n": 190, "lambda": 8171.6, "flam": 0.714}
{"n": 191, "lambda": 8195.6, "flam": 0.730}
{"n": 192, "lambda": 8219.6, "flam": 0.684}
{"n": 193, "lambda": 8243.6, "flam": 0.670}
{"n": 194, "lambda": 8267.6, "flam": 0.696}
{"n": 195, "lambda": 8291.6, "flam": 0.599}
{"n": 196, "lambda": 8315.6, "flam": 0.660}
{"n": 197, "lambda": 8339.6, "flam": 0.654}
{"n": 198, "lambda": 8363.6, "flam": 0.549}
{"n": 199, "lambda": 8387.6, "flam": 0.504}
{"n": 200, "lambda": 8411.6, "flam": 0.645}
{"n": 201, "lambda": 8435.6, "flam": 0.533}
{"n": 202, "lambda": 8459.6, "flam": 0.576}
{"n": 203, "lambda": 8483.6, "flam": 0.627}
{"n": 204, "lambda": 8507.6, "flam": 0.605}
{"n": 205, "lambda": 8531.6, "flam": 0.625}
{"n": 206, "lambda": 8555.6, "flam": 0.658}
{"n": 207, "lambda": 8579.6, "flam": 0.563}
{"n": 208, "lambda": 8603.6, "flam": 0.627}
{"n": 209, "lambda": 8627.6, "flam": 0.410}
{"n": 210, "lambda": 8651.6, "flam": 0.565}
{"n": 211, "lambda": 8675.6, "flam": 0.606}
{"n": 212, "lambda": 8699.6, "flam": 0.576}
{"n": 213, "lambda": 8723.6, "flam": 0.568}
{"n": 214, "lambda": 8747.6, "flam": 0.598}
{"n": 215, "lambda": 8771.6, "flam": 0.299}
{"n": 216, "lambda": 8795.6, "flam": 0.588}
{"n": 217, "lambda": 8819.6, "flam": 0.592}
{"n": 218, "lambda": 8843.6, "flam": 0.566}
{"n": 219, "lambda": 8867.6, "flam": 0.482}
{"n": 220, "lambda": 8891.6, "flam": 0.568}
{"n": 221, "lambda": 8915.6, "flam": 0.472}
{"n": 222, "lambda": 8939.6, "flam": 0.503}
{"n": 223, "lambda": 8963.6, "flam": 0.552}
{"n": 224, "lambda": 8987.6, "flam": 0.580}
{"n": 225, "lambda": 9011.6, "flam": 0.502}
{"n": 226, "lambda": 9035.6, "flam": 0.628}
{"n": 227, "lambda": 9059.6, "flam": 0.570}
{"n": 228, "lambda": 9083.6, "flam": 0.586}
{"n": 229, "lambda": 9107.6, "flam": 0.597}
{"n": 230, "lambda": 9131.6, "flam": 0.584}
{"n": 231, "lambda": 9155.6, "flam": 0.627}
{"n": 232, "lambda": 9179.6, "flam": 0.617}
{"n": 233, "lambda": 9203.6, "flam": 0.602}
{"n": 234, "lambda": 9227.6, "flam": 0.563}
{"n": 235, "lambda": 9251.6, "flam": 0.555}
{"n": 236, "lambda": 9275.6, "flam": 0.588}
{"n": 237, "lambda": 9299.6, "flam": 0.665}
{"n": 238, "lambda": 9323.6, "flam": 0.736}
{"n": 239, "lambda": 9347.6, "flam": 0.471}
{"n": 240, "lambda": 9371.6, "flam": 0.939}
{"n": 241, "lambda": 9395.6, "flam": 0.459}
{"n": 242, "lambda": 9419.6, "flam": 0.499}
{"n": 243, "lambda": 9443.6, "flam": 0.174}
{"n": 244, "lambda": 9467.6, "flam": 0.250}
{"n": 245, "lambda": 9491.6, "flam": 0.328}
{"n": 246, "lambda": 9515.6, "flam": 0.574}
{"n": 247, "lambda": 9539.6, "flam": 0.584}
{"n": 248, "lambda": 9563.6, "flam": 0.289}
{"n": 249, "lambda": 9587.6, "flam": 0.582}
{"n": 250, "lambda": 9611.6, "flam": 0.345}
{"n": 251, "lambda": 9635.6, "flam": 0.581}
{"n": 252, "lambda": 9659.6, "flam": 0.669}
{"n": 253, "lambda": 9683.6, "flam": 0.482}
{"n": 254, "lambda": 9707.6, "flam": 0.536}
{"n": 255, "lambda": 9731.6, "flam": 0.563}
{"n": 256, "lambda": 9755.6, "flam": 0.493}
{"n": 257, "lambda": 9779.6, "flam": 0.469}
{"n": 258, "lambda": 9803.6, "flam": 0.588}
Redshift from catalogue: 0.13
